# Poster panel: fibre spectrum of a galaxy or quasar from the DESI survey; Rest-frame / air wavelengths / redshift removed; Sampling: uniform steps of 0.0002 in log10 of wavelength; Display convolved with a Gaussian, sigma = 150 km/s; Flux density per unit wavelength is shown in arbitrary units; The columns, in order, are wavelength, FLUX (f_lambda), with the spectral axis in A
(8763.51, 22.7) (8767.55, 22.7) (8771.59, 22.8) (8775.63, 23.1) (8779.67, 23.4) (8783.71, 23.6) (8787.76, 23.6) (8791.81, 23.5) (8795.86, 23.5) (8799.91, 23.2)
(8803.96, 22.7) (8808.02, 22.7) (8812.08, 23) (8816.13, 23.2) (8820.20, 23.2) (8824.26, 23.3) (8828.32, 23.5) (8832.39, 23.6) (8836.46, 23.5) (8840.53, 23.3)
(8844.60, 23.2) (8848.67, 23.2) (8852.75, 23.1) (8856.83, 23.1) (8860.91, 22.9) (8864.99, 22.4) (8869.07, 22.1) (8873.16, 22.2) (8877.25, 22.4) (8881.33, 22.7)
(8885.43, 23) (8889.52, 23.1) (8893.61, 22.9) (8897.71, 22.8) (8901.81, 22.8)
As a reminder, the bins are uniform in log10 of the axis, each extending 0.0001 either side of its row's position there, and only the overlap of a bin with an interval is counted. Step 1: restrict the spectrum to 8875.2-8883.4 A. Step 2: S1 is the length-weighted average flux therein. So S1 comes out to 22.5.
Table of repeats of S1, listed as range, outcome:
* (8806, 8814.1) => 22.8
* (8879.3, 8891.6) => 22.9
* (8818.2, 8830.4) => 23.3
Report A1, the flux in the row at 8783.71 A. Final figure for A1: 23.6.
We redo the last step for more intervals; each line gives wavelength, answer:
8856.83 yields 23.1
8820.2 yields 23.2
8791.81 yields 23.5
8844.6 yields 23.2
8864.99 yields 22.4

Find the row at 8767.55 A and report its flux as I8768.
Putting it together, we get 22.7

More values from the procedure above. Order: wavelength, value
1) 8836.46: 23.5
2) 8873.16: 22.2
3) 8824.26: 23.3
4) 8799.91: 23.2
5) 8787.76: 23.6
